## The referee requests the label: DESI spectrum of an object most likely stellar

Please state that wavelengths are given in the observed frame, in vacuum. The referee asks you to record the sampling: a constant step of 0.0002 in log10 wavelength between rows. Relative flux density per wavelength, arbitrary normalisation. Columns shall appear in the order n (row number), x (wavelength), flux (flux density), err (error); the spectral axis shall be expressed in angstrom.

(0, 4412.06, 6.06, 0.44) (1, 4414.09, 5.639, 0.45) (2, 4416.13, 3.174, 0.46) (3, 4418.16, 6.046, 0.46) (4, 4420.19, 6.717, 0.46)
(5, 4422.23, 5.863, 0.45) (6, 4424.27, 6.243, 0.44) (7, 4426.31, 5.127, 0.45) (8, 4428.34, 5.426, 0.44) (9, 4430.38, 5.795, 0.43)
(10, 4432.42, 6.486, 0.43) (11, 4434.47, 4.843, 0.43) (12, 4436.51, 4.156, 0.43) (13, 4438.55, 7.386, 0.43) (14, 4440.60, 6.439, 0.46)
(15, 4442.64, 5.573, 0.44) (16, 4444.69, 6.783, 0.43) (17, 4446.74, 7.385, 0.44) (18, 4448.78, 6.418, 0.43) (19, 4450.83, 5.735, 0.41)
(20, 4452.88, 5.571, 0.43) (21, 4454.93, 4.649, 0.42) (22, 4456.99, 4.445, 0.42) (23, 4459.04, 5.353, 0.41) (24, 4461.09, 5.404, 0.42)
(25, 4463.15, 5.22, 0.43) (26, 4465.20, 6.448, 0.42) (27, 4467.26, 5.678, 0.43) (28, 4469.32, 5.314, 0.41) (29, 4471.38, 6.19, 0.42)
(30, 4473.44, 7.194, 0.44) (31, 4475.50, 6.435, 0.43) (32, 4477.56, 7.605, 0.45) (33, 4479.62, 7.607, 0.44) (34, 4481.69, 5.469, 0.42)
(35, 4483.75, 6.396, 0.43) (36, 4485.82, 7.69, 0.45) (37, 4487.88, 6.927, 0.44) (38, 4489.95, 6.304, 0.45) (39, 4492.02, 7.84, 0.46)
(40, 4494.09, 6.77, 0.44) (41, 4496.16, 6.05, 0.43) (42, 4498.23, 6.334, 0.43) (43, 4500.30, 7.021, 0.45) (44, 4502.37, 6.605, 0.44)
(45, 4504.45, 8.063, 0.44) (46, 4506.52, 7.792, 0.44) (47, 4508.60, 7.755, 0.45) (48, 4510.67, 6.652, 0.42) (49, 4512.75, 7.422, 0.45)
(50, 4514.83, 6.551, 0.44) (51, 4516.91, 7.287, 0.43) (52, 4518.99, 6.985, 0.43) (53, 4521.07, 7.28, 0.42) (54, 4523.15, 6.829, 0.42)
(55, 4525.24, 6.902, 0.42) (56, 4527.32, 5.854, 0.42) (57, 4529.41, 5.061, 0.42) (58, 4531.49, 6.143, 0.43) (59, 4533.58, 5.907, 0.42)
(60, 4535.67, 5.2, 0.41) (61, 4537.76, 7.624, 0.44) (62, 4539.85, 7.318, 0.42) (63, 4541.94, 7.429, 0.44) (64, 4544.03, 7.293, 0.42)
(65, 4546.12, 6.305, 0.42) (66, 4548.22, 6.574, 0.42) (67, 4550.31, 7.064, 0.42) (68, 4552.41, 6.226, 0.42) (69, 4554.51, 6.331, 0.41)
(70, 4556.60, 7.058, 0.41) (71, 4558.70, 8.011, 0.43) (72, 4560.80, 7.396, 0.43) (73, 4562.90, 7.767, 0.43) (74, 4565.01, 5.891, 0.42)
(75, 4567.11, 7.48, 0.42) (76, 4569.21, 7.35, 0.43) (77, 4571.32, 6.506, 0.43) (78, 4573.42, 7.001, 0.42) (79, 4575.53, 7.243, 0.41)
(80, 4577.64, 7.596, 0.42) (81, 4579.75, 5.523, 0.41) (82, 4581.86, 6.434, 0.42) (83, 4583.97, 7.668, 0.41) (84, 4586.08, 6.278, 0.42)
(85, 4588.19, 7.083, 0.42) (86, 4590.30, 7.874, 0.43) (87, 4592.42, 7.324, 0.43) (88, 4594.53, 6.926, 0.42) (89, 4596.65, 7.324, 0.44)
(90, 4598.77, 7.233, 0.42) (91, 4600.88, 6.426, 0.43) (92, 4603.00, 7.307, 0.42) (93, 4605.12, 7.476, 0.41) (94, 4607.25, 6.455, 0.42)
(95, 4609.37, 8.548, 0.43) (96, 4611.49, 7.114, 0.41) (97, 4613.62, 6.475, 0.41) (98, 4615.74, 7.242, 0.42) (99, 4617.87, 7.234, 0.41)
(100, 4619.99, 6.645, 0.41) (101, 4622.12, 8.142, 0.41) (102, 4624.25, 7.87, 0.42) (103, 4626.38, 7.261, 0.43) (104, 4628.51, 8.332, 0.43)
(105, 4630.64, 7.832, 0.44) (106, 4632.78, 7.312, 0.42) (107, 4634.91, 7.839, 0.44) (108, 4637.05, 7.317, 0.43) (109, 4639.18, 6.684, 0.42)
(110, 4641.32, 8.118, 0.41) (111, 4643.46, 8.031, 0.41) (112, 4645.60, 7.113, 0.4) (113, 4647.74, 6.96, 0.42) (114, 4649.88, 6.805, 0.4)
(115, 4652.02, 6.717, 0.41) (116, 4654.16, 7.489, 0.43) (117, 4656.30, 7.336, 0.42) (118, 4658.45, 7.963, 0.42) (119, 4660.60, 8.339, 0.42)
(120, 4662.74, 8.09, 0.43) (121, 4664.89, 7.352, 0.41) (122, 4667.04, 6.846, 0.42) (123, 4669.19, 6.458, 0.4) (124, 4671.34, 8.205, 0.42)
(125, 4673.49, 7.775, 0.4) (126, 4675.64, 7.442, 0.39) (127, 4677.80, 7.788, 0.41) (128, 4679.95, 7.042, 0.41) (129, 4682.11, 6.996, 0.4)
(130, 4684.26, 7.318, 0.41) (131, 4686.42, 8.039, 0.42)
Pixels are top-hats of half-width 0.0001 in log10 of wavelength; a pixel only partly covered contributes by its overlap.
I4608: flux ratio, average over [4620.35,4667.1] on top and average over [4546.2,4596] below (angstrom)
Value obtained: 1.1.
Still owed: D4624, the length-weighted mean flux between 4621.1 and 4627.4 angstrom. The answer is 7.76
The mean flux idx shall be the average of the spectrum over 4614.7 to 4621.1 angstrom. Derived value 7.05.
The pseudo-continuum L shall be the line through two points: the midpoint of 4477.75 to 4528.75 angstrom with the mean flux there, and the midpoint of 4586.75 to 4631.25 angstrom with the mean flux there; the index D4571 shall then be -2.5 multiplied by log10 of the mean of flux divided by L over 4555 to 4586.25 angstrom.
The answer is 0.02 mag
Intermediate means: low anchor 6.93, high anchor 7.33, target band 7.02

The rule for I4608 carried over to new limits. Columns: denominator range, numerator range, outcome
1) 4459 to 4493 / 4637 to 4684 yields 1.15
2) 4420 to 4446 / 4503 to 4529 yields 1.20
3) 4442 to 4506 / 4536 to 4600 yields 1.10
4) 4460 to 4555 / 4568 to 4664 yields 1.09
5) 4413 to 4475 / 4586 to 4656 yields 1.27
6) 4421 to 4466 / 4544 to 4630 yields 1.23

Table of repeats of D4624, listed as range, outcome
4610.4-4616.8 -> 6.95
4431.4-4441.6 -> 5.86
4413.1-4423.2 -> 5.49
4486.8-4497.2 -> 6.78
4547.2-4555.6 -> 6.56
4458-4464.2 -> 5.33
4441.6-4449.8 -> 6.55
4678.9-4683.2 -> 7.02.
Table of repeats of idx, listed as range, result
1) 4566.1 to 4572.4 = 7.11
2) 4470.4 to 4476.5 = 6.61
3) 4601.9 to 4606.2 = 7.36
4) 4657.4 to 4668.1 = 7.72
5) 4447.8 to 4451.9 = 6.07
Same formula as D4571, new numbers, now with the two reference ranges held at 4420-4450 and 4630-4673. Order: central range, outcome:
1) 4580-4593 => 0.00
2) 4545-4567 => -0.01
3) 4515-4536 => 0.04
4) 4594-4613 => -0.01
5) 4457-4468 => 0.13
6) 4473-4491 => -0.08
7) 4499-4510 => -0.14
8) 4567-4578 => -0.03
